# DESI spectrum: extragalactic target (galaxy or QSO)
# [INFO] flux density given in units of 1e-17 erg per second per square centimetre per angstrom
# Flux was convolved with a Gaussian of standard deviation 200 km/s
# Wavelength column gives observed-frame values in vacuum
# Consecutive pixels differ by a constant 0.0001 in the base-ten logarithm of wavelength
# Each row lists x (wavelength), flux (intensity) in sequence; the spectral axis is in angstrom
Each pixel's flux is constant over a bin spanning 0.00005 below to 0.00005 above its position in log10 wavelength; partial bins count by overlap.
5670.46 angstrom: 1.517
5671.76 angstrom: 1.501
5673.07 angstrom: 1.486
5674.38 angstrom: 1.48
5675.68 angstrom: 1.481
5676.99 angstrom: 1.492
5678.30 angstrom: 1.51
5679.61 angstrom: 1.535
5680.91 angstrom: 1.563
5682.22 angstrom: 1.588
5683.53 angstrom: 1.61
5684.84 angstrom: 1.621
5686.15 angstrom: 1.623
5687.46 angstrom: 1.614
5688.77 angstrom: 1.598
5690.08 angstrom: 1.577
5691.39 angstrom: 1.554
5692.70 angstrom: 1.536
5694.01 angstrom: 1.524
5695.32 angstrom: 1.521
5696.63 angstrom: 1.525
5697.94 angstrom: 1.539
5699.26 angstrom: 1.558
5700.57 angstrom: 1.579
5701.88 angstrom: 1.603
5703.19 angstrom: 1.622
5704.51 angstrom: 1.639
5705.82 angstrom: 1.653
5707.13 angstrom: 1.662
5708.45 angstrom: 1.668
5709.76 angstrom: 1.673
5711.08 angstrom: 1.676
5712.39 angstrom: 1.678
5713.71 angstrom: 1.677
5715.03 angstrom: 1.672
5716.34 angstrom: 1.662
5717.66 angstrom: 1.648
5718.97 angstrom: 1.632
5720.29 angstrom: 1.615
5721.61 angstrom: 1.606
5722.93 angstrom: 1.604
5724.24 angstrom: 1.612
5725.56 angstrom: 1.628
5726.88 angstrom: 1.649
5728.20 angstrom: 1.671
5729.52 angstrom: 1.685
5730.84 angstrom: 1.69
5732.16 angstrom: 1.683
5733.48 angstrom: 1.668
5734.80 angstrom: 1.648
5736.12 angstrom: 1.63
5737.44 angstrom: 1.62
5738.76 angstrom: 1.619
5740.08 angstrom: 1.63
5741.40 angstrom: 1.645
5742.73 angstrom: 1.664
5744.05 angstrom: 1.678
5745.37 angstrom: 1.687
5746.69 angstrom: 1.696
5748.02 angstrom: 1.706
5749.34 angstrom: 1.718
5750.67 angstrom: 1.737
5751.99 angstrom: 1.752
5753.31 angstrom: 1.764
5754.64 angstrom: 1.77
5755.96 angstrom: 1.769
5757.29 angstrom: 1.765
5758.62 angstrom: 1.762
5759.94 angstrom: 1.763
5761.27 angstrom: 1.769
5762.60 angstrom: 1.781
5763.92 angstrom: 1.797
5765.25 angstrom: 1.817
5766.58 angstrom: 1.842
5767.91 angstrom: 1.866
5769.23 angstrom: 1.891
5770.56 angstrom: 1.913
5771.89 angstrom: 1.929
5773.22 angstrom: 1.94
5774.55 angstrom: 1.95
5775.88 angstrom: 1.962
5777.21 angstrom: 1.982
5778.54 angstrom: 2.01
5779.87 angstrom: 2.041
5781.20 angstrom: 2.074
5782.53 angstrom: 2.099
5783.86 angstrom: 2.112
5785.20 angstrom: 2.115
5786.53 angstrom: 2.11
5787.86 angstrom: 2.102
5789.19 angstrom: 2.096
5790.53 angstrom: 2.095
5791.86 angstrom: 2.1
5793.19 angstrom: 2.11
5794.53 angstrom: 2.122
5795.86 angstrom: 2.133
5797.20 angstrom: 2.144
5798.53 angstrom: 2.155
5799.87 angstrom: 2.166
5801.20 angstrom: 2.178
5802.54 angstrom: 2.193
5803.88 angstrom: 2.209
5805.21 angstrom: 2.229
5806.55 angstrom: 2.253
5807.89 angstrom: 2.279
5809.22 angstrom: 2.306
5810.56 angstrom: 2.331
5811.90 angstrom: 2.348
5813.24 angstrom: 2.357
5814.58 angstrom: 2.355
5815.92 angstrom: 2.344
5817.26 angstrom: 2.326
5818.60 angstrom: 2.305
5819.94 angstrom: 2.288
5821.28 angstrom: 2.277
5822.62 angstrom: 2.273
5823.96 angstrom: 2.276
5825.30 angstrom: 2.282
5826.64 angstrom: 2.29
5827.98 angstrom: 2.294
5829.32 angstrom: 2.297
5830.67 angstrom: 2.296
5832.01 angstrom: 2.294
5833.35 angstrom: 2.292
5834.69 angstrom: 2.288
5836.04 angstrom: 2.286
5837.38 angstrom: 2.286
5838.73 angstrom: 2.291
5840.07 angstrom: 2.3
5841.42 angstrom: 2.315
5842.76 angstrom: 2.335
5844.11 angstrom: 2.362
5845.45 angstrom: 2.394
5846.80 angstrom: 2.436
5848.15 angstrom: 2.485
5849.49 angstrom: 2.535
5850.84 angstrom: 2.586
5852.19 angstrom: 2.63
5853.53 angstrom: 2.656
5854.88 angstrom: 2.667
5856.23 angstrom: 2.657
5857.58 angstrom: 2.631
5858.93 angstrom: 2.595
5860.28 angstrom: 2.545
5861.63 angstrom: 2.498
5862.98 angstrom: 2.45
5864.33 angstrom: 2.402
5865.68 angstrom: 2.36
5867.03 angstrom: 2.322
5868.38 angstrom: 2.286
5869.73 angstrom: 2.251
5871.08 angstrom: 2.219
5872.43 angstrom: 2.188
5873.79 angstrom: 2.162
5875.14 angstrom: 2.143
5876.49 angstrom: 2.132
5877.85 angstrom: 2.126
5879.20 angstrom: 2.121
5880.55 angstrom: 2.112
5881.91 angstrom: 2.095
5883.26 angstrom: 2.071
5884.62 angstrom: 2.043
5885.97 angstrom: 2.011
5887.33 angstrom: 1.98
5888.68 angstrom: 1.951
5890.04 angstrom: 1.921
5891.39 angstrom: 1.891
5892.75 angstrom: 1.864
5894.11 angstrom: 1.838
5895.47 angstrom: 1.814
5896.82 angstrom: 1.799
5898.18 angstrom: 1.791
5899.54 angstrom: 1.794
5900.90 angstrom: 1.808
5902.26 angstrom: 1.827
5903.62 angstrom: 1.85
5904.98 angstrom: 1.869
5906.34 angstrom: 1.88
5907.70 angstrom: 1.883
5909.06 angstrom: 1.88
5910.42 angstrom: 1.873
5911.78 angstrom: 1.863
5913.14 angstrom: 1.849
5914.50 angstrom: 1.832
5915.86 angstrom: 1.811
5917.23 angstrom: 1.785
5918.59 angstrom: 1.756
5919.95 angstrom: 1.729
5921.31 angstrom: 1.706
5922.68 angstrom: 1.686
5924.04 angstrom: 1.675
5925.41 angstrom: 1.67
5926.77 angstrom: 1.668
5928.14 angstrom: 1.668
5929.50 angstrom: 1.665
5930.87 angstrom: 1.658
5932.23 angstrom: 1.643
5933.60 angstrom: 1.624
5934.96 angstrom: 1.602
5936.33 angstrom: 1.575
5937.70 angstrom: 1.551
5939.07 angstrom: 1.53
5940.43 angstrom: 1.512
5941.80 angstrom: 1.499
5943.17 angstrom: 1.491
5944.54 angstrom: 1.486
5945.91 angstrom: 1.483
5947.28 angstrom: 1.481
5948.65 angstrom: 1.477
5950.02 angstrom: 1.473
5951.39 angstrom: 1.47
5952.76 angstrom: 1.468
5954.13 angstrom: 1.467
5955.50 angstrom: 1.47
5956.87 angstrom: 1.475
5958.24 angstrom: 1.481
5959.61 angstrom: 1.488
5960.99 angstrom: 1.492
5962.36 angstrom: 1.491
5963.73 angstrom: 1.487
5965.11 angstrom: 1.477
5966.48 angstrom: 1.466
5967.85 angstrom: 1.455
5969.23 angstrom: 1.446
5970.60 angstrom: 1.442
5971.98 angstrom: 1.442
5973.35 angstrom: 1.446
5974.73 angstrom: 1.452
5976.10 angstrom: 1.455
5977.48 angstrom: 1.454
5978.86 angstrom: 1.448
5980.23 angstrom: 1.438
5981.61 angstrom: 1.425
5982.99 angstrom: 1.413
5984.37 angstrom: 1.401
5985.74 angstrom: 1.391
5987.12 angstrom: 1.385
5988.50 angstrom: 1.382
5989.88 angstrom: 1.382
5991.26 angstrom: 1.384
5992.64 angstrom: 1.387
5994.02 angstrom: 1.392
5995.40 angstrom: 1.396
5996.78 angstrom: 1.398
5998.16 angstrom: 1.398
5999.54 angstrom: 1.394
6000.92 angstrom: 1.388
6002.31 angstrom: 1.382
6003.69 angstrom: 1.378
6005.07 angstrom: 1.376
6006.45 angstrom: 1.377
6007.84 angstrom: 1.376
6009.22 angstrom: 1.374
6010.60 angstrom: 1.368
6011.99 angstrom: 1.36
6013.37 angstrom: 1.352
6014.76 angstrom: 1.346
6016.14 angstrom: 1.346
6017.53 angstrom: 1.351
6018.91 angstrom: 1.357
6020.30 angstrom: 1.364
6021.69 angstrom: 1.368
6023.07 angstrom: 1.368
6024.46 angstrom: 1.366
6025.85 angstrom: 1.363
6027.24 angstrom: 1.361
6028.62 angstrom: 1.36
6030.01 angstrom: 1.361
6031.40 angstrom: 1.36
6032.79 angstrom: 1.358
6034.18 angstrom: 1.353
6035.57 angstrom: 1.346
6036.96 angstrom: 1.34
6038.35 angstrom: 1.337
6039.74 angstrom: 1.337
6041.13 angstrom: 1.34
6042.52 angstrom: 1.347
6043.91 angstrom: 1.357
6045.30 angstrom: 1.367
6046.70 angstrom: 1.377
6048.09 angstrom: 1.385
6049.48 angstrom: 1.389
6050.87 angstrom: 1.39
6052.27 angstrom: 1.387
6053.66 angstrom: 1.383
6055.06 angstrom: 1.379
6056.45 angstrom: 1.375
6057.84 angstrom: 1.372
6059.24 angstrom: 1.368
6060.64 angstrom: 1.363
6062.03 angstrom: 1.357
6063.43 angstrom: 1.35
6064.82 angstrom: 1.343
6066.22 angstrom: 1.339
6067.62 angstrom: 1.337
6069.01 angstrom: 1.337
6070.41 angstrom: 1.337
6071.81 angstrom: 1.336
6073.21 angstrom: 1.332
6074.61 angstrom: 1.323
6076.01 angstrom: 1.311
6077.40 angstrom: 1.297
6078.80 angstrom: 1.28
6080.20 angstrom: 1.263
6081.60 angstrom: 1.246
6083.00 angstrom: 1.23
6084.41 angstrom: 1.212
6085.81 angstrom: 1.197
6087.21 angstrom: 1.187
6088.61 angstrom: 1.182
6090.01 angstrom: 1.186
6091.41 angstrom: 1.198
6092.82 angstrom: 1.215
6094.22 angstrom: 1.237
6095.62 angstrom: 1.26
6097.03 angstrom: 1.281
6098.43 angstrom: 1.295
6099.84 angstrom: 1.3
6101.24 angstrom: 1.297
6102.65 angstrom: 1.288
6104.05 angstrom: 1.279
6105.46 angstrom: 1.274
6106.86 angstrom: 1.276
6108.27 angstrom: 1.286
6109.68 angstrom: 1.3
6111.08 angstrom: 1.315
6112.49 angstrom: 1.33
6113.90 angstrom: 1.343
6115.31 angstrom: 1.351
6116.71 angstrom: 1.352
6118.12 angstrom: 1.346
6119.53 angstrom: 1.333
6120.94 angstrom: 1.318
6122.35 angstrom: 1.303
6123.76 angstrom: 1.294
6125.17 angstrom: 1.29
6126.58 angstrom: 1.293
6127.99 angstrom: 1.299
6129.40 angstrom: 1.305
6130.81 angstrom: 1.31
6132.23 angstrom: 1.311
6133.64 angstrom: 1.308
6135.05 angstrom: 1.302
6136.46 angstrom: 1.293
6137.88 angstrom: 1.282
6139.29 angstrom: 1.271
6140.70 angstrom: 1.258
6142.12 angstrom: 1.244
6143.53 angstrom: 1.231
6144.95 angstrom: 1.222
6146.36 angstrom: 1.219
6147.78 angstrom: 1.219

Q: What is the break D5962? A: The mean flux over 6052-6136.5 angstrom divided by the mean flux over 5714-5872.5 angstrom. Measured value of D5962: 0.63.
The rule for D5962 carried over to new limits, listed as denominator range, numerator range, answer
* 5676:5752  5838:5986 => 1.15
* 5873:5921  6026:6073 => 0.71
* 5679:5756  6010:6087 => 0.82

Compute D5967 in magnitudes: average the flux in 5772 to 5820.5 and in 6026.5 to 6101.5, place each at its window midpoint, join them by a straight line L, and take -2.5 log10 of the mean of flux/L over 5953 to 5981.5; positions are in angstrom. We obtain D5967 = 0.11 mag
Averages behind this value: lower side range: 2.16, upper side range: 1.32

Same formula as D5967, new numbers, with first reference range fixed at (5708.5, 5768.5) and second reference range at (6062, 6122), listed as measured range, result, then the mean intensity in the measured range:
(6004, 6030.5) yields 0.01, 1.36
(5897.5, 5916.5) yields -0.22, 1.84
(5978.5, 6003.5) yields 0.01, 1.4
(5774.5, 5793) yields -0.25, 2.07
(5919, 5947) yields -0.09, 1.61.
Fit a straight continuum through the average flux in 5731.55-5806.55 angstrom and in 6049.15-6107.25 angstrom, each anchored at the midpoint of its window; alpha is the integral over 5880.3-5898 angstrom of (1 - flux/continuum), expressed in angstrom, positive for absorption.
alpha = -2.92 angstrom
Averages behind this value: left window 1.9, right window 1.3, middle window 1.94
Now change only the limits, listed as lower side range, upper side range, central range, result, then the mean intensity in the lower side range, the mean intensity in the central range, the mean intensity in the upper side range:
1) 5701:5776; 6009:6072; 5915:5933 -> -2.49 angstrom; 1.71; 1.7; 1.36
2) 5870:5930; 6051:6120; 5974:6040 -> 7.30 angstrom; 1.9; 1.38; 1.3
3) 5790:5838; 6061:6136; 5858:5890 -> -2.58 angstrom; 2.25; 2.22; 1.29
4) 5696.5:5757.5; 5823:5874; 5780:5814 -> -1.55 angstrom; 1.66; 2.17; 2.39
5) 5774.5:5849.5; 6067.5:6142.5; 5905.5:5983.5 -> 9.80 angstrom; 2.23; 1.58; 1.29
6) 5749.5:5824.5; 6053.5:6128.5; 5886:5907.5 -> -0.95 angstrom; 2.06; 1.86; 1.3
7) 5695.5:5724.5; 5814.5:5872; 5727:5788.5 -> 2.79 angstrom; 1.63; 1.81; 2.38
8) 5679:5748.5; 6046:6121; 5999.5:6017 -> 0.04 angstrom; 1.63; 1.37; 1.31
